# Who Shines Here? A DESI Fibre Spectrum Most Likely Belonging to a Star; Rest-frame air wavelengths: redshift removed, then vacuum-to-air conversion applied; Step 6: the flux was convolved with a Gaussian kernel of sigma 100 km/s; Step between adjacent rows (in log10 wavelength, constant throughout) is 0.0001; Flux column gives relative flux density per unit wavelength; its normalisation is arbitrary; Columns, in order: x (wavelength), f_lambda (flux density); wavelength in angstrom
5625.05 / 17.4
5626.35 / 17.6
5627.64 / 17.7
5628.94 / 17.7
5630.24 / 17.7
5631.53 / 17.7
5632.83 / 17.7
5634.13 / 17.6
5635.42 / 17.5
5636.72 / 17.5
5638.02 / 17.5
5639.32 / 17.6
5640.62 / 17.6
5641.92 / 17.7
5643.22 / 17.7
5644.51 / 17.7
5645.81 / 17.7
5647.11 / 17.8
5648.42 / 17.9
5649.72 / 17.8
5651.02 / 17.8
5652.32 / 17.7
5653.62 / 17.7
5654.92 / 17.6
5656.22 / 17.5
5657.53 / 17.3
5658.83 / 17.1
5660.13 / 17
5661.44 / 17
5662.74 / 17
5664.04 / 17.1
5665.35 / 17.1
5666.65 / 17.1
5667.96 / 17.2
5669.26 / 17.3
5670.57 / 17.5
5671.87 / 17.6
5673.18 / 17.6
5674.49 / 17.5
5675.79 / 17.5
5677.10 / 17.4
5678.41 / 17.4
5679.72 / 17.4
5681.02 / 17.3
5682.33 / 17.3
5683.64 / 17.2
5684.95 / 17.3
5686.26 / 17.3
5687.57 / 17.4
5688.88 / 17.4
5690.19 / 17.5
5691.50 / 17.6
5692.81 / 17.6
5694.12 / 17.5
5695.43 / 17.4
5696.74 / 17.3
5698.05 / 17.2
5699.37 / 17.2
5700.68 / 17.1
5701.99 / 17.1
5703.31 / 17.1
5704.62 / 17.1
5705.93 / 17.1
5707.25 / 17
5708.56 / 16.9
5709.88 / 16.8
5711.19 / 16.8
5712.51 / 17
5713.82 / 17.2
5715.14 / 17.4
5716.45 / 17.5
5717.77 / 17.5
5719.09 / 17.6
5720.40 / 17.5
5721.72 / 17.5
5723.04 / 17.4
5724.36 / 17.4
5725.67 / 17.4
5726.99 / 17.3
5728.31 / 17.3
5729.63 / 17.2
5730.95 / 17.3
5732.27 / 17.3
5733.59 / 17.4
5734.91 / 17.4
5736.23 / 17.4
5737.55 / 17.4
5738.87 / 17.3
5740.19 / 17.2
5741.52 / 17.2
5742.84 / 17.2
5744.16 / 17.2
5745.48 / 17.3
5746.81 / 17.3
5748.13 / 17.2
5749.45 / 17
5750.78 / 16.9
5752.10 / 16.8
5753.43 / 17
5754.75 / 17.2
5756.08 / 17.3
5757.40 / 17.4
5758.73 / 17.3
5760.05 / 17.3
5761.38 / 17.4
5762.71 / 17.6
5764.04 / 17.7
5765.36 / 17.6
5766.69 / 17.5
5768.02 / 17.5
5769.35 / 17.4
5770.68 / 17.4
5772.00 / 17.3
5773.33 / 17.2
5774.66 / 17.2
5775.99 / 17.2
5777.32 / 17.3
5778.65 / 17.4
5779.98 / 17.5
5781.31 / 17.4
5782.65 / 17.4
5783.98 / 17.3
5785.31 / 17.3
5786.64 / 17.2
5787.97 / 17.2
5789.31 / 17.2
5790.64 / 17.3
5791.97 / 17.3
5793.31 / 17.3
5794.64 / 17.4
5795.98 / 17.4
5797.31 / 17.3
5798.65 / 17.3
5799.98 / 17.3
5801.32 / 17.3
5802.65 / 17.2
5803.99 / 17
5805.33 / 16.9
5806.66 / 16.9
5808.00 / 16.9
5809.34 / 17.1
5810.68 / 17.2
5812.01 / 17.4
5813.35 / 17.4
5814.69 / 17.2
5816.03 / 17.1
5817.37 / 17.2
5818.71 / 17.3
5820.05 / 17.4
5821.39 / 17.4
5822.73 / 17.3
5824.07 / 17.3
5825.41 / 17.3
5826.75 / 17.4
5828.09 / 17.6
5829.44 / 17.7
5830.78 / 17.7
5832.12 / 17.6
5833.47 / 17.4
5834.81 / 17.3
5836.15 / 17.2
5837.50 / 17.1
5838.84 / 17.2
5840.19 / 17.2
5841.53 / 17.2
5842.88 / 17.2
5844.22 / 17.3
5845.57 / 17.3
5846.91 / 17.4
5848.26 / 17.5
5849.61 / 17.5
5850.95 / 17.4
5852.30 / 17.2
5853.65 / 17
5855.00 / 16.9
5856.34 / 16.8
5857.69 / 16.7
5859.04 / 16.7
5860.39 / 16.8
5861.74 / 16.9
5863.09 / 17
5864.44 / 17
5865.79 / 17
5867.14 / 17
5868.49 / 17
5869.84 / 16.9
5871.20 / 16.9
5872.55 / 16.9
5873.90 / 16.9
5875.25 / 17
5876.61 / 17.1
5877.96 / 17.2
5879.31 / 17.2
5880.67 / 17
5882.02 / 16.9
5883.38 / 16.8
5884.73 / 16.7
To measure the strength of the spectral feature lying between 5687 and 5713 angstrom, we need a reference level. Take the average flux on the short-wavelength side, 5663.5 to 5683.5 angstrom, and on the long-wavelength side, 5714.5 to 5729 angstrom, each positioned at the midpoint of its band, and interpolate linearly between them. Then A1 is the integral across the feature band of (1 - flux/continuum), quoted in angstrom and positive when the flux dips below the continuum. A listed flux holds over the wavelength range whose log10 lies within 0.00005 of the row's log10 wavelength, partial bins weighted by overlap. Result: 0.3 angstrom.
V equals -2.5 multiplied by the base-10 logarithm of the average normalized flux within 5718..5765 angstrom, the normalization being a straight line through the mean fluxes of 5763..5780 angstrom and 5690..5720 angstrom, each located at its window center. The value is 0.00 mag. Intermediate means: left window 17.2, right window 17.4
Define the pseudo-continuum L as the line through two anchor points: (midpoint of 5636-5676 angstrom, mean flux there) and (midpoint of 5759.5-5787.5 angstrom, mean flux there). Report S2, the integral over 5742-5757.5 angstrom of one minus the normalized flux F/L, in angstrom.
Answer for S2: 0.2 angstrom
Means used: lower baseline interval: 17.5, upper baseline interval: 17.4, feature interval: 17.1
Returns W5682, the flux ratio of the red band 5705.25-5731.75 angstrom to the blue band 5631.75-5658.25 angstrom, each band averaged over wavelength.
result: 0.98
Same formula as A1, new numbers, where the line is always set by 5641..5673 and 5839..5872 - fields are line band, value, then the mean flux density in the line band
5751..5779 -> -0.12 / 17.3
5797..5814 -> 0.01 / 17.2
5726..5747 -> 0.01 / 17.3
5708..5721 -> 0.09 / 17.2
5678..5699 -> 0.02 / 17.4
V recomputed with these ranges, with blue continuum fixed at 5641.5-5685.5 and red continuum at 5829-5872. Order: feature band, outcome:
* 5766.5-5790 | 0.00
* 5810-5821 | 0.00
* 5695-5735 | 0.01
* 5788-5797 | 0.00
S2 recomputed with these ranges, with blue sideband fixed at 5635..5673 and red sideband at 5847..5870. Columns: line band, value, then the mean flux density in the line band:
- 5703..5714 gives 0.2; 17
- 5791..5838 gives -0.5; 17.3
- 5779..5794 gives -0.1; 17.3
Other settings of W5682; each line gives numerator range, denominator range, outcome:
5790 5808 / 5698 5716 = 1.01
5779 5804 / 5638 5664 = 0.99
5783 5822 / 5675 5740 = 1.00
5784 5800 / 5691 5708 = 1.00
